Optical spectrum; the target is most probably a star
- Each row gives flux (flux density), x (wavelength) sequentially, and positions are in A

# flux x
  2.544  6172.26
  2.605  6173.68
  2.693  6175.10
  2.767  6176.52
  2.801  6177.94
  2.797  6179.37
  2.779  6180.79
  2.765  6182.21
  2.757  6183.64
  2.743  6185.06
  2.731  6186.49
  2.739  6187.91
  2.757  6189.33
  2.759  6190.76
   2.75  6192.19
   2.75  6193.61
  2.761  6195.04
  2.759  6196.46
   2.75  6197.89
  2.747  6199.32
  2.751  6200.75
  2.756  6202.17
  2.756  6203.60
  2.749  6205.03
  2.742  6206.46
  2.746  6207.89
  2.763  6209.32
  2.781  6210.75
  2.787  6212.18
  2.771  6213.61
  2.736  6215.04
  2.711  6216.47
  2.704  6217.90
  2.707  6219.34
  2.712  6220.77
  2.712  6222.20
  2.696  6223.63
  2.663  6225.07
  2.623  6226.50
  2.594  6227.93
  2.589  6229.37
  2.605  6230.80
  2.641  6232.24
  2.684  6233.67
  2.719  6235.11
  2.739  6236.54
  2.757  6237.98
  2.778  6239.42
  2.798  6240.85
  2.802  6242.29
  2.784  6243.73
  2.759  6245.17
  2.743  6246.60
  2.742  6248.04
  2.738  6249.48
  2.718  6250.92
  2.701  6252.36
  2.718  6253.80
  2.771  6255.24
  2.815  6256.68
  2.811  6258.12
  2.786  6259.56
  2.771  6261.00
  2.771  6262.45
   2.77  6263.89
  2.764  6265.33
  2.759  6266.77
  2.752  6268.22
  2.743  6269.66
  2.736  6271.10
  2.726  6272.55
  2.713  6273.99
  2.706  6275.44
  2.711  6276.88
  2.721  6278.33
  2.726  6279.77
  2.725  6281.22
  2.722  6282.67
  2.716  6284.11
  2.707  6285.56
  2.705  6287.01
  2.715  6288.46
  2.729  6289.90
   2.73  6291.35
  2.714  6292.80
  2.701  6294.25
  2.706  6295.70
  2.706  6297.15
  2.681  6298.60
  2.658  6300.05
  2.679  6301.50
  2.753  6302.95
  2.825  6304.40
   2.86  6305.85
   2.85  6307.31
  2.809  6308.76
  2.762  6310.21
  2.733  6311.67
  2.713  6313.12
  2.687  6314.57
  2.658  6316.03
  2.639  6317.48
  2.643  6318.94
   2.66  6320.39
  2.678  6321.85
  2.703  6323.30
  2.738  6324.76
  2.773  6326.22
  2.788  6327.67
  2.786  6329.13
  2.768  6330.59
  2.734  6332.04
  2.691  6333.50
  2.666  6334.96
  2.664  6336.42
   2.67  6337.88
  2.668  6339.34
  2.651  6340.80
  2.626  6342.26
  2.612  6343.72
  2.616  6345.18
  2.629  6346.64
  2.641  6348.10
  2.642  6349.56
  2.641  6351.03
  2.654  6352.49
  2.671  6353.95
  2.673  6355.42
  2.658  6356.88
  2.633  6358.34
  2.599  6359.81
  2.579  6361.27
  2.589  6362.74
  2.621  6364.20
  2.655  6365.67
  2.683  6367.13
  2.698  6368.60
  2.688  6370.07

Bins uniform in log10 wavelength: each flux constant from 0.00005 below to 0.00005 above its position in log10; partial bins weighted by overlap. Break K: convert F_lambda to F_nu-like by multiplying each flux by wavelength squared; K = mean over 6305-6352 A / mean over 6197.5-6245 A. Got 1.0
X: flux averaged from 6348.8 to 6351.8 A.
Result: 2.64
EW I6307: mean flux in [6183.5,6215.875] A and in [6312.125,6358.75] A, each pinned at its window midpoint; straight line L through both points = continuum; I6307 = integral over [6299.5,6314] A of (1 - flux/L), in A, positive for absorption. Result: -0.4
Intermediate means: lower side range 2.75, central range 2.77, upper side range 2.68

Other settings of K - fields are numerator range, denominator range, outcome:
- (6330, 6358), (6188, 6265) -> 1.01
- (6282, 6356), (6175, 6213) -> 1.02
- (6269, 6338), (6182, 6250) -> 1.02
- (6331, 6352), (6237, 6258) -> 0.99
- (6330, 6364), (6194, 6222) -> 1.01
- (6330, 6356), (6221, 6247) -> 1.02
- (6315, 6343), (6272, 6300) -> 1.01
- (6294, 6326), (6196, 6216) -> 1.02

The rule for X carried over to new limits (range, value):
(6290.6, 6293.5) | 2.72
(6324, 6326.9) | 2.75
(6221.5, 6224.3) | 2.71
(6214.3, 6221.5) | 2.71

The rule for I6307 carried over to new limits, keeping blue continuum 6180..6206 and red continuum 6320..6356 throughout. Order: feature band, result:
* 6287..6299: -0.03 A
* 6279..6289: -0.03 A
